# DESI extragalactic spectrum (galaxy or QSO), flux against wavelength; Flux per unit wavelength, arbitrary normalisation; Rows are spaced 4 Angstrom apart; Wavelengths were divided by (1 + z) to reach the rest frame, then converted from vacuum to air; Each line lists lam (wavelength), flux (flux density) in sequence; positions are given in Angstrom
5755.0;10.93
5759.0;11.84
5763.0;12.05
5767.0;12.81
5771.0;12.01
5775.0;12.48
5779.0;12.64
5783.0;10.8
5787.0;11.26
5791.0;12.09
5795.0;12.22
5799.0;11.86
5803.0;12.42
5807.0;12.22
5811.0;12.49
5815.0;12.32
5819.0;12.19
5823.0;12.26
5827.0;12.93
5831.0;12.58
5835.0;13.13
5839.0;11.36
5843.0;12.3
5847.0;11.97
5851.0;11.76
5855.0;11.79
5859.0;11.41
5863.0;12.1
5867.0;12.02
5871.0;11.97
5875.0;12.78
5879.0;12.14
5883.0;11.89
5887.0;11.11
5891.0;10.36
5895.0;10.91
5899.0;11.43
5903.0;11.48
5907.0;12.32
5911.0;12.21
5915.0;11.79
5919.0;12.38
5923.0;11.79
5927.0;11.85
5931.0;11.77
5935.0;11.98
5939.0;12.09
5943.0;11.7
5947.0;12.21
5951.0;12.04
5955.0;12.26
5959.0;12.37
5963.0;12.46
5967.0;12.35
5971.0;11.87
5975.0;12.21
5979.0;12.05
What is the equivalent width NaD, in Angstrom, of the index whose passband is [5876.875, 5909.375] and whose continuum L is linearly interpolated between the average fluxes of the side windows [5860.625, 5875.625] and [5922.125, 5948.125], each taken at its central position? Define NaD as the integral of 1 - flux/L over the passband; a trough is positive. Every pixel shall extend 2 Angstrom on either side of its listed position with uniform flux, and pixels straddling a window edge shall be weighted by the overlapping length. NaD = 1.6 Angstrom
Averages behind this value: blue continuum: 12.1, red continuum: 11.9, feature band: 11.5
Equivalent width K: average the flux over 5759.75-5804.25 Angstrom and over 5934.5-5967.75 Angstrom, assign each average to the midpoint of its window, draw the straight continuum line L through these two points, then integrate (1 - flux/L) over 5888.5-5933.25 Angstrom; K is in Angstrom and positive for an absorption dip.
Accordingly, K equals 1.76 Angstrom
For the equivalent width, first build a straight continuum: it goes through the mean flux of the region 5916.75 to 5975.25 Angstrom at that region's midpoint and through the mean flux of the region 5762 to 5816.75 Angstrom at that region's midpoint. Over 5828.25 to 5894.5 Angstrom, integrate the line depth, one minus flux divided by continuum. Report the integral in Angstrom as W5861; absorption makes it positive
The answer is 1.1 Angstrom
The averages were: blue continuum 12.1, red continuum 12.1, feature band 11.9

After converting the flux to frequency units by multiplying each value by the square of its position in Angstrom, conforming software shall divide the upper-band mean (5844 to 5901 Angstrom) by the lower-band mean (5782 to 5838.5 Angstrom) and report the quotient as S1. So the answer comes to 0.98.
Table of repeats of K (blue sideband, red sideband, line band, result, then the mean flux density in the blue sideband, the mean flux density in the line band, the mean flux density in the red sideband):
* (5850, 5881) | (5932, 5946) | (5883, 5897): 1.2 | 12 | 11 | 11.9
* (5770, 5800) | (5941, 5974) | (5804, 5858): -1.2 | 11.9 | 12.2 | 12.2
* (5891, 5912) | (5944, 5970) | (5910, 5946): -0.3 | 11.5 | 12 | 12.2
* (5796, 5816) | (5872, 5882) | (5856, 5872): 0.6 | 12.3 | 11.9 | 12.4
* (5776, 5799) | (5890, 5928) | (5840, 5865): -0.2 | 11.8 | 11.9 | 11.7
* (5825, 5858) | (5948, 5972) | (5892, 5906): 1.1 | 12.2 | 11.3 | 12.2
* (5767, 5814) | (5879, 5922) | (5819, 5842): -1.0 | 12.1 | 12.4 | 11.6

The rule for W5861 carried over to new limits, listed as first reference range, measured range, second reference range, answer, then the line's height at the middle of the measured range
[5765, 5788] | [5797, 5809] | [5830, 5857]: -0.10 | 12.1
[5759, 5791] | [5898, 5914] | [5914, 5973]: 0.22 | 12.1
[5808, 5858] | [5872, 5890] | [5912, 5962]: 0.38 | 12.1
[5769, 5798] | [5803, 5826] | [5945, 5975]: -0.68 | 12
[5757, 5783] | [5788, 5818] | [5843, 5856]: -0.31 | 12.1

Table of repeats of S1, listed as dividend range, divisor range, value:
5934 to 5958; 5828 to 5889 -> 1.03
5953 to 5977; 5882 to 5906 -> 1.12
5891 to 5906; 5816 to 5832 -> 0.92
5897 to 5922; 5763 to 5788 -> 1.04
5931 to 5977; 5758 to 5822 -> 1.06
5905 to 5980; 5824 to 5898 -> 1.04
